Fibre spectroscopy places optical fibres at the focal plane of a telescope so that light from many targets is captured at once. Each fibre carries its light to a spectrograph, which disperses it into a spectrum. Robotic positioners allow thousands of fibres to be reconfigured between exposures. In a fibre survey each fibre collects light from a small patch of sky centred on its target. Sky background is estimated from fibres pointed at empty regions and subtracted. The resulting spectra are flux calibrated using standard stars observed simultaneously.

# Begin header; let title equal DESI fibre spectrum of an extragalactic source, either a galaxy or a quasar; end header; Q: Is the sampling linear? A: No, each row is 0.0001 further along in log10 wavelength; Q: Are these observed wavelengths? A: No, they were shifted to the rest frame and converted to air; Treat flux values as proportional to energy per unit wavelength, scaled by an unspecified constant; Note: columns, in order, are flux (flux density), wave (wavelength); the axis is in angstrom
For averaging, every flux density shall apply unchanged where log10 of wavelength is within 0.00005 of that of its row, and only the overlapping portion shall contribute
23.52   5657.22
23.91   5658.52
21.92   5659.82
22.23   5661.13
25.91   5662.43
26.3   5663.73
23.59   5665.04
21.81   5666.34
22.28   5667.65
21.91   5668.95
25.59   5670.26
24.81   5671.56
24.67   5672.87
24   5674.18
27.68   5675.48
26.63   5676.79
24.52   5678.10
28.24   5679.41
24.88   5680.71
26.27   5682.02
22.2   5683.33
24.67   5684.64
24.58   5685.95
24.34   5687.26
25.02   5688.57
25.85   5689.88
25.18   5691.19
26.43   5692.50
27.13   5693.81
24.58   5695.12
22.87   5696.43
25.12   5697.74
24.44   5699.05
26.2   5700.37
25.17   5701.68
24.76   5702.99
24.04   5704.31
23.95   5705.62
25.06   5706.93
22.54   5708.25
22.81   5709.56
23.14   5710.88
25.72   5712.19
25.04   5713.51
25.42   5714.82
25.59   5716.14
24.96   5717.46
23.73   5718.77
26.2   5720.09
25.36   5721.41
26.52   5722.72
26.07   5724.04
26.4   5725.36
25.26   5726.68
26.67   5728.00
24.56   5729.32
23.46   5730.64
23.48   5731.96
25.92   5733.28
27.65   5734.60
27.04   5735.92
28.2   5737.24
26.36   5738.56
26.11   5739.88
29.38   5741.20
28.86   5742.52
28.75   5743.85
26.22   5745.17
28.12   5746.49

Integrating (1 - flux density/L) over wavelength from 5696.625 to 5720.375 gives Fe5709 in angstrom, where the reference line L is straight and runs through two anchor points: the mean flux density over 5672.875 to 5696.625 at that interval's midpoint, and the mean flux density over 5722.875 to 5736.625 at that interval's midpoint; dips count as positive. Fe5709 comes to 0.8 angstrom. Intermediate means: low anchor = 25.3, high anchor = 25.7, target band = 24.6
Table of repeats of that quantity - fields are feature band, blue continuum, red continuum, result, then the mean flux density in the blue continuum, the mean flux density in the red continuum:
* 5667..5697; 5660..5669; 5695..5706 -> -1.2 angstrom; 23.5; 24.6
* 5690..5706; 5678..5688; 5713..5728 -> 0.1 angstrom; 25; 25.6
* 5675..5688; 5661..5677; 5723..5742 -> -0.3 angstrom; 24.4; 26.2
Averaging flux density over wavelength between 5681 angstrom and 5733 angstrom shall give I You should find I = 24.9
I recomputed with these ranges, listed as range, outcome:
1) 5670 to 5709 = 25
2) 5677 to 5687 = 25.1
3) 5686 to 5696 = 25.4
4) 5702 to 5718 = 24.4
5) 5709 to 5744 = 25.8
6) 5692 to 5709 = 24.8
